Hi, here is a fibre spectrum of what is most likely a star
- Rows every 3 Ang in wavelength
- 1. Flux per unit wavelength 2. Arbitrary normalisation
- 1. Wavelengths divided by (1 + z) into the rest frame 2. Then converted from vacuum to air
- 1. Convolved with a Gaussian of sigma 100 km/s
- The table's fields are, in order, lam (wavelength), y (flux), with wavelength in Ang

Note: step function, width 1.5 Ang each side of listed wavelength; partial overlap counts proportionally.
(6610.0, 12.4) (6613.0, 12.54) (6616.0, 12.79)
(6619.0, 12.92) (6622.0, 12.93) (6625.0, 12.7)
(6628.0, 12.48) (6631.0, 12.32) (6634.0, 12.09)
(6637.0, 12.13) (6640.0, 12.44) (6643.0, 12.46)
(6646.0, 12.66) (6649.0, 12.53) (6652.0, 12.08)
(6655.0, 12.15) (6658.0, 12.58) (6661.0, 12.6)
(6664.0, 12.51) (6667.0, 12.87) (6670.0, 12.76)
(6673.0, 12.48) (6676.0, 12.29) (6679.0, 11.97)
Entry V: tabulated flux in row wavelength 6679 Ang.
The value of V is 11.97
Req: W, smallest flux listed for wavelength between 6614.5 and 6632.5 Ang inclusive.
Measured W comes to 12.32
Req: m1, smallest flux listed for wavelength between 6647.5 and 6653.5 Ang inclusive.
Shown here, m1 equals 12.08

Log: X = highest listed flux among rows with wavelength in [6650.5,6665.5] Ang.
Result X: 12.6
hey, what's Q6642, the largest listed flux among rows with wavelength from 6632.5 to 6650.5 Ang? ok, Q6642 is 12.66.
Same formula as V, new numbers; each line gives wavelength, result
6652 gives 12.08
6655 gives 12.15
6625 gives 12.7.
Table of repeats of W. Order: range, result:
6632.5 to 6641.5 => 12.09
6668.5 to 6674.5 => 12.48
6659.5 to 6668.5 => 12.51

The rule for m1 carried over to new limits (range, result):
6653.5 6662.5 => 12.15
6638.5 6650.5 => 12.44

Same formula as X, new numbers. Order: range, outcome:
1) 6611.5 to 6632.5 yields 12.93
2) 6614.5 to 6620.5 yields 12.92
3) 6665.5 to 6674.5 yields 12.87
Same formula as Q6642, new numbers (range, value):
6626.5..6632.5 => 12.48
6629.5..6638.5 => 12.32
